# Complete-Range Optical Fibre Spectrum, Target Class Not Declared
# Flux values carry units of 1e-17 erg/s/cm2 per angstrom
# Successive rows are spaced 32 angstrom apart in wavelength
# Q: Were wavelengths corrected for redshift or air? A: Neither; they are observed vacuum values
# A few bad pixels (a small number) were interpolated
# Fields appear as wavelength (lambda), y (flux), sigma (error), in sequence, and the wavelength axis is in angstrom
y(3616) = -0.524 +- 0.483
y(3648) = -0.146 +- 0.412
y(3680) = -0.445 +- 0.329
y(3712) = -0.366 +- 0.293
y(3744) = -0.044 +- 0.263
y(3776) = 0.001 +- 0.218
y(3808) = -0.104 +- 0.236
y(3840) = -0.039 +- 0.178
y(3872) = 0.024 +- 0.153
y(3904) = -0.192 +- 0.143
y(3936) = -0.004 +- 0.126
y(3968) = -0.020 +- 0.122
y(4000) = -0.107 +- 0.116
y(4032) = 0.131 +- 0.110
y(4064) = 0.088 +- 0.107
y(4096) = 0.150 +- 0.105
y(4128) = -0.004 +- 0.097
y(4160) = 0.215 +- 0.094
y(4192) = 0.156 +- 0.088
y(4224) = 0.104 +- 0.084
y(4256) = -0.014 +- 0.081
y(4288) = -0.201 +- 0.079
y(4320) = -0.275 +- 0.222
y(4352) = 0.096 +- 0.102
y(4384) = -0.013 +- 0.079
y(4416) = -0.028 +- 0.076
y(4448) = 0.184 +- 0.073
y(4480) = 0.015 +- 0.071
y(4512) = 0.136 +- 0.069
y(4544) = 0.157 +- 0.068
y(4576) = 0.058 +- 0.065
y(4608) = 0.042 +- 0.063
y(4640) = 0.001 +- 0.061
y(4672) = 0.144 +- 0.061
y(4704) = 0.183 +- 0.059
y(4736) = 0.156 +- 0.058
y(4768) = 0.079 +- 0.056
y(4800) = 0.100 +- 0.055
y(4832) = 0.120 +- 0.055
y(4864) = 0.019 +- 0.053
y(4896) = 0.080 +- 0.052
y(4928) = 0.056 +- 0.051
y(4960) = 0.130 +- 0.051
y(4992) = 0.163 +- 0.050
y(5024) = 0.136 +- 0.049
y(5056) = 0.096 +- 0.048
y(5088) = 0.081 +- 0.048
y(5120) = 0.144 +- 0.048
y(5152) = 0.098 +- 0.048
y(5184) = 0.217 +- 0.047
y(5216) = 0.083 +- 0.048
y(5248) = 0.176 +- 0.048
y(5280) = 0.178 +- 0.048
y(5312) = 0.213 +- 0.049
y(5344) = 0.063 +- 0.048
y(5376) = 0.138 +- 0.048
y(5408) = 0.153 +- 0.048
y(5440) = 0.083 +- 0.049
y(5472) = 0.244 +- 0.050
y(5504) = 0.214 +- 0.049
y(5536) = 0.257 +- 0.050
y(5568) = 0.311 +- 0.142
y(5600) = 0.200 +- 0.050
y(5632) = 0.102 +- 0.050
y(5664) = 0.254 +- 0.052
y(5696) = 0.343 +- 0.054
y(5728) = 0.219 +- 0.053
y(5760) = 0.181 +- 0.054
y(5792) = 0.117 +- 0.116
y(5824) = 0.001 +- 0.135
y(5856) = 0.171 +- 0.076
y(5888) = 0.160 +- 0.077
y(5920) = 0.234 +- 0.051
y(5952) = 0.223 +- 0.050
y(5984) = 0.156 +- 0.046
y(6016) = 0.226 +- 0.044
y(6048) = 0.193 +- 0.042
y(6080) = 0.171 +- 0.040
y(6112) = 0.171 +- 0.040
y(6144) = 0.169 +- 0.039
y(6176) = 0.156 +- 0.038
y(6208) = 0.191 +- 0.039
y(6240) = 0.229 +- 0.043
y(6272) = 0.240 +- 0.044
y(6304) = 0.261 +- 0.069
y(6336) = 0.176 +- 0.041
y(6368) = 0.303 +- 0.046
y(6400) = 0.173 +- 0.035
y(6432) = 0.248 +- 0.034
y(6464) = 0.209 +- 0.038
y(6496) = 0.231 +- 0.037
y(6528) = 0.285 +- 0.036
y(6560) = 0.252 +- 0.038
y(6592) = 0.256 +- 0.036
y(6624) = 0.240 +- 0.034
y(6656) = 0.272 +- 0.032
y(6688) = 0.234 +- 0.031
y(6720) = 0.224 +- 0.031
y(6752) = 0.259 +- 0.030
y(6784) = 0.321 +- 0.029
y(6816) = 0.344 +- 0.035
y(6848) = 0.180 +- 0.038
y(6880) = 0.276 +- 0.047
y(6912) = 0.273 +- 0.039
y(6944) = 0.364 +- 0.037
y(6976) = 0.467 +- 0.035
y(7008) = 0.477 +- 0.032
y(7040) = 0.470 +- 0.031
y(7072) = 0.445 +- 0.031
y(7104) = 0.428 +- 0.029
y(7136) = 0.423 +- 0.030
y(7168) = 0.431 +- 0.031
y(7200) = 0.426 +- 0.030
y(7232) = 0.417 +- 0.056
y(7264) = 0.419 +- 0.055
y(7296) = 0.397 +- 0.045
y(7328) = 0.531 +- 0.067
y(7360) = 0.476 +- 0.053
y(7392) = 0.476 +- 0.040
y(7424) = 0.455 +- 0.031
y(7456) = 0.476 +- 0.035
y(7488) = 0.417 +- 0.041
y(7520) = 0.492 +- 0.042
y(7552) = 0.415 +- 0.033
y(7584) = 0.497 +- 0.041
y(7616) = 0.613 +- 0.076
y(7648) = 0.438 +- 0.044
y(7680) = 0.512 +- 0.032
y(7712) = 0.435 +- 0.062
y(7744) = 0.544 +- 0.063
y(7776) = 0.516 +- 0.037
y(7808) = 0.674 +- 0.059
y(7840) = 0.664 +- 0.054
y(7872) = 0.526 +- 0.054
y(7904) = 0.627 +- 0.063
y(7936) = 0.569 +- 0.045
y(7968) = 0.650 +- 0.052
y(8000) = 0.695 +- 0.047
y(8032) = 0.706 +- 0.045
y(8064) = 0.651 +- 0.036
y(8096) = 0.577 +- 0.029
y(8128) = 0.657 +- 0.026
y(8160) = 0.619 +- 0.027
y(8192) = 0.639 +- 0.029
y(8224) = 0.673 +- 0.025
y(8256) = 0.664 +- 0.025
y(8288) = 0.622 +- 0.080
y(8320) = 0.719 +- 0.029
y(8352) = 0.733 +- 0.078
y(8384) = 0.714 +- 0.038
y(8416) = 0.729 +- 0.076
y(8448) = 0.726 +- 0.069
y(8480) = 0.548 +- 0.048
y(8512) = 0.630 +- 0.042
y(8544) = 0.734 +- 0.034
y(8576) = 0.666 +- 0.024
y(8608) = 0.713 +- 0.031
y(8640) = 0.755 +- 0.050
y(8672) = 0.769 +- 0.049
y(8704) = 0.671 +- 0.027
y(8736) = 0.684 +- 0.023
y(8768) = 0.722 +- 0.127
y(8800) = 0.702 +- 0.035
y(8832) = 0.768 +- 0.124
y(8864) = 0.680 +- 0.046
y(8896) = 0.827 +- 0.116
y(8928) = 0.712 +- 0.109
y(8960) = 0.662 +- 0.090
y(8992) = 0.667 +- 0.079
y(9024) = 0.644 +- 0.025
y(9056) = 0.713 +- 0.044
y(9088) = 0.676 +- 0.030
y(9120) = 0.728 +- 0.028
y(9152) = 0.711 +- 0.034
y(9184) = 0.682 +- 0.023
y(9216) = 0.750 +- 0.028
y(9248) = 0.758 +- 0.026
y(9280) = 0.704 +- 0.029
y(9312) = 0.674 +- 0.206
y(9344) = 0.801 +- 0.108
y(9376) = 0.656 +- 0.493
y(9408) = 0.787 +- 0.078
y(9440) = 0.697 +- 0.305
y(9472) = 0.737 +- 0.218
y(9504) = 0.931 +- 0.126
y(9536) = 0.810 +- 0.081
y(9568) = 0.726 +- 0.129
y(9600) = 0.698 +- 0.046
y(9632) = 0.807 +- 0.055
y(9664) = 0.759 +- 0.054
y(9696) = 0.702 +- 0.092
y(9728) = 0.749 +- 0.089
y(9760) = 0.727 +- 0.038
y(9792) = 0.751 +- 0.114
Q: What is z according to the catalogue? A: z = 0.74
